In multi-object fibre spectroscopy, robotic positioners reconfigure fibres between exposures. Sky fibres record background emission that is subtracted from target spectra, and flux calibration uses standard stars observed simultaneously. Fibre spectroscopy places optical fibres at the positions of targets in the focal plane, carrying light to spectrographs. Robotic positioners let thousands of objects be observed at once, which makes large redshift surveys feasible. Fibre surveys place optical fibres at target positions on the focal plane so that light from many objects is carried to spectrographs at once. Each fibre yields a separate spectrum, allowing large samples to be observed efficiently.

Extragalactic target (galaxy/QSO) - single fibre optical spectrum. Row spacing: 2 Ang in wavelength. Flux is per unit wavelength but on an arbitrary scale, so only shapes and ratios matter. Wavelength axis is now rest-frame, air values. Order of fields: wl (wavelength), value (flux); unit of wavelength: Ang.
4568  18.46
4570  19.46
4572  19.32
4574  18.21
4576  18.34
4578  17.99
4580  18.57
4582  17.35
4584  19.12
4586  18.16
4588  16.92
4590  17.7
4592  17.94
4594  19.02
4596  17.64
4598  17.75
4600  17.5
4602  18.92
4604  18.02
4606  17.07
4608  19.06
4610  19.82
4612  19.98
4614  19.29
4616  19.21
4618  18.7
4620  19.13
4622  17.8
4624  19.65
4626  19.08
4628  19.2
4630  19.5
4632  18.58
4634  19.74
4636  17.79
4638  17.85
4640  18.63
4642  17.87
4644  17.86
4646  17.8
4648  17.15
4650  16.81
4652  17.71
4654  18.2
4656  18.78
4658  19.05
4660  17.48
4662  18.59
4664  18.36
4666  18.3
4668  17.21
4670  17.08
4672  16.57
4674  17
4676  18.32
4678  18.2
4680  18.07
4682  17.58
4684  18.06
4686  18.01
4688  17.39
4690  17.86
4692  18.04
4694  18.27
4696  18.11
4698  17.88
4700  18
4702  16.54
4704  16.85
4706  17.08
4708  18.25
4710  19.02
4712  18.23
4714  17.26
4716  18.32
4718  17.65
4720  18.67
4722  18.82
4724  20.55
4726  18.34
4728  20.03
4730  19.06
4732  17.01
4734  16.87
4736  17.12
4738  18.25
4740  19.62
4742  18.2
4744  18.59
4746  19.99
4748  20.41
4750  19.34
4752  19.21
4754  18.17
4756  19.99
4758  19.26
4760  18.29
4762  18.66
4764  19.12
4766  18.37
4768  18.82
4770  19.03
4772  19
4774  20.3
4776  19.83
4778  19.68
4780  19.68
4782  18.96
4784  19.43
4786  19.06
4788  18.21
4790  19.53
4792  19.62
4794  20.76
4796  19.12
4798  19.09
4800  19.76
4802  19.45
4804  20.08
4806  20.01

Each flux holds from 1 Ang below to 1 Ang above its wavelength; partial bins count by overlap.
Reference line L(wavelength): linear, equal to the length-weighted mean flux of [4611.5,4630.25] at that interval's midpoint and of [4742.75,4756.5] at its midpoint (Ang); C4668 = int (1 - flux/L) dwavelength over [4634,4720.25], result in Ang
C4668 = 6.0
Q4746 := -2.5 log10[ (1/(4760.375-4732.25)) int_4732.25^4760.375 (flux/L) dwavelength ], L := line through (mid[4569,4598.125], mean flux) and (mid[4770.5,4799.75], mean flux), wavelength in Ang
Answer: 0.03 mag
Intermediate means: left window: 18.2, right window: 19.4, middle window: 18.8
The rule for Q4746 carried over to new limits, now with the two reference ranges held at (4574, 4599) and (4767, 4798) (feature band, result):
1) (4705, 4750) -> 0.028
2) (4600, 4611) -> -0.018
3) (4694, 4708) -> 0.078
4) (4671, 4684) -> 0.061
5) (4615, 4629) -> -0.039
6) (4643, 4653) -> 0.061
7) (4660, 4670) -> 0.038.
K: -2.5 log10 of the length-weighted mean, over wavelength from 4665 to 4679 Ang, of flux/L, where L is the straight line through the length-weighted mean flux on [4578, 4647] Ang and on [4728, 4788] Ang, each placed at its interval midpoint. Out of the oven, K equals 0.07 mag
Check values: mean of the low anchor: 18.5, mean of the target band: 17.5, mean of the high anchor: 18.9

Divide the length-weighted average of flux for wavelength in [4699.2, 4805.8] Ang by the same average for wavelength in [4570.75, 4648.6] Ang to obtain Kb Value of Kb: 1.0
